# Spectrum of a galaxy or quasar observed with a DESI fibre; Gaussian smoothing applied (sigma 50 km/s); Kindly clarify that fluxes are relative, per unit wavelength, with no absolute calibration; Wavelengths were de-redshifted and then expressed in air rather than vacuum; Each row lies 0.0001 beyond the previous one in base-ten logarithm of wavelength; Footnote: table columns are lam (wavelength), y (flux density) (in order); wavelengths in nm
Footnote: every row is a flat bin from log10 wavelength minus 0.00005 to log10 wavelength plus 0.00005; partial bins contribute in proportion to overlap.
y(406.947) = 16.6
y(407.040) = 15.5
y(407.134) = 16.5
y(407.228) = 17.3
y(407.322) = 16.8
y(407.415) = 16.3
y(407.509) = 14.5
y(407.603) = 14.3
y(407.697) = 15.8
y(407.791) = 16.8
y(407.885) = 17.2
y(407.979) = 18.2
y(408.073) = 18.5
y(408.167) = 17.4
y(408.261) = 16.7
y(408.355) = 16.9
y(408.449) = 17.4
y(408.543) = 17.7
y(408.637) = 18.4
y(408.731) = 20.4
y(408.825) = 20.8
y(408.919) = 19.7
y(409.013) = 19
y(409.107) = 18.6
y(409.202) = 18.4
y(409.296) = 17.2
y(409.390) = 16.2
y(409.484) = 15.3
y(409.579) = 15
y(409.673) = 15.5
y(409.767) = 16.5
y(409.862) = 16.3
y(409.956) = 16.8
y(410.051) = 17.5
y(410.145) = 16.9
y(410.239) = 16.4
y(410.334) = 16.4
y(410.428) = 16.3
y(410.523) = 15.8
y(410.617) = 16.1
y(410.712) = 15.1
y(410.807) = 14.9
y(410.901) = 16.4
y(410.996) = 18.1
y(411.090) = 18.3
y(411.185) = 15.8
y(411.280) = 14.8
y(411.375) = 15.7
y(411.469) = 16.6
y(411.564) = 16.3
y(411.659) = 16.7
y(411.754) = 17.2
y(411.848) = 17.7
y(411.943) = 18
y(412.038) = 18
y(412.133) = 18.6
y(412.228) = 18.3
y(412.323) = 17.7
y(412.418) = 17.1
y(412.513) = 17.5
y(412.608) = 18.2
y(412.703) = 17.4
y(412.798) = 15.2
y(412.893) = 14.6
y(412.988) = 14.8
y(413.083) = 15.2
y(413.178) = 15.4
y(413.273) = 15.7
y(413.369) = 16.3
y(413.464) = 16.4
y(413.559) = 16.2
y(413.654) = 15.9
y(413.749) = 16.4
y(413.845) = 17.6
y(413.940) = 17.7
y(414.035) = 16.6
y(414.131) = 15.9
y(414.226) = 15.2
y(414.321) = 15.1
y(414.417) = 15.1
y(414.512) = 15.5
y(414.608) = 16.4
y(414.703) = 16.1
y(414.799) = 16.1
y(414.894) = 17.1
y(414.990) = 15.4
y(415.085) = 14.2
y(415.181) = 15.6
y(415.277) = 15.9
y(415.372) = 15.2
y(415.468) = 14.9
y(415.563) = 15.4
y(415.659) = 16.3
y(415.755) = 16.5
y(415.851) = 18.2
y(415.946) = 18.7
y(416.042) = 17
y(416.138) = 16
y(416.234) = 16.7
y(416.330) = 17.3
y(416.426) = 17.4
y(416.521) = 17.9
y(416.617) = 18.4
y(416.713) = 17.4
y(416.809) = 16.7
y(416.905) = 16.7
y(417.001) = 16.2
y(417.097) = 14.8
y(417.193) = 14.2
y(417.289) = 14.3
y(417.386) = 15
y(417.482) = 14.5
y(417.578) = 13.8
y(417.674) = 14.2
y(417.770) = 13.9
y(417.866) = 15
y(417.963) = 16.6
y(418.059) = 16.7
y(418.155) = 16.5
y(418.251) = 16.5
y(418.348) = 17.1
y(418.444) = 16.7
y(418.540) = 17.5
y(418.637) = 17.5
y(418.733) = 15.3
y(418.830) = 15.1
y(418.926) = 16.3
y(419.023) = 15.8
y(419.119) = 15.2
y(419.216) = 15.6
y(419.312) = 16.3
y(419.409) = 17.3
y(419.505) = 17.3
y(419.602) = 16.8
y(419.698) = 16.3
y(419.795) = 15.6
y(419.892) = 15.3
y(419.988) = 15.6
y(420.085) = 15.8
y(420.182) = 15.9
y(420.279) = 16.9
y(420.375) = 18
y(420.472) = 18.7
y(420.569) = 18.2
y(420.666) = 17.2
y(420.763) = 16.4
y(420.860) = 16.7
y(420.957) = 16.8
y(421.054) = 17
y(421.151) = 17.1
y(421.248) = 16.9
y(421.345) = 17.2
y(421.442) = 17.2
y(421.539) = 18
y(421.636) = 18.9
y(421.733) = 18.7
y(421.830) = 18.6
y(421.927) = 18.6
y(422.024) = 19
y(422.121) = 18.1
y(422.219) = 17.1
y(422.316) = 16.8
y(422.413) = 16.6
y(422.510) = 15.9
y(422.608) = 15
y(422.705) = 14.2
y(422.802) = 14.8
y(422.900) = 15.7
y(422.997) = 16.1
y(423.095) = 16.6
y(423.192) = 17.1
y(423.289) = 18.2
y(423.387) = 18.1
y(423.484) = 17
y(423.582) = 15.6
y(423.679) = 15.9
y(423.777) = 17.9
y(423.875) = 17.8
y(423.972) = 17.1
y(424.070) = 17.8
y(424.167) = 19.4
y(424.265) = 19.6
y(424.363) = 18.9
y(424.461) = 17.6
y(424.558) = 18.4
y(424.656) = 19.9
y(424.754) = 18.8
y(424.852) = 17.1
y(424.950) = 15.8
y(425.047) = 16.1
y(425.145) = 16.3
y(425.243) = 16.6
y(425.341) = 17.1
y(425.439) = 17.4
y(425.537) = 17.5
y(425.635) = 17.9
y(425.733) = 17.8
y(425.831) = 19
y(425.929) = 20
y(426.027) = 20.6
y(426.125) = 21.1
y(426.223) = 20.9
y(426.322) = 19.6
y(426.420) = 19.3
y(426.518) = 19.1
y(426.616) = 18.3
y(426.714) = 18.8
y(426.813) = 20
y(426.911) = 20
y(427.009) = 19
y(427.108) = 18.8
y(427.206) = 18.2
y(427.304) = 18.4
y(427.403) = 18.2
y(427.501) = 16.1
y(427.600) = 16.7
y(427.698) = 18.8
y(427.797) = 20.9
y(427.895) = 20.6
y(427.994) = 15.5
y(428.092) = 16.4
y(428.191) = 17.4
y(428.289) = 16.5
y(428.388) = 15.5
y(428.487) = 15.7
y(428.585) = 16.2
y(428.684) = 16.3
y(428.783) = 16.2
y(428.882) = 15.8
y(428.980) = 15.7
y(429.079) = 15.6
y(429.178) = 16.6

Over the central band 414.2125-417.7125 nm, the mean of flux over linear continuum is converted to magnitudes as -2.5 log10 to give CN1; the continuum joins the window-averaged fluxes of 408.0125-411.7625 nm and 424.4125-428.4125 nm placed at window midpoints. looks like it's 0.10 mag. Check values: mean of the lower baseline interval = 17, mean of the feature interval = 16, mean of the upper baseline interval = 18.3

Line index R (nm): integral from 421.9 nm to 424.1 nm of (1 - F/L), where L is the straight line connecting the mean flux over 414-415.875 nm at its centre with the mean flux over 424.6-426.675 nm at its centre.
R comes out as 0.12 nm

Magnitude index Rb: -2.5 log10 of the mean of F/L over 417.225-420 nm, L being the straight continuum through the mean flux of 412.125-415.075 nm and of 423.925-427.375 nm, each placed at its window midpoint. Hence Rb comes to 0.09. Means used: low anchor 16.3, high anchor 18.5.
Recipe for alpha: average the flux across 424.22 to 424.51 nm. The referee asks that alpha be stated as 18.7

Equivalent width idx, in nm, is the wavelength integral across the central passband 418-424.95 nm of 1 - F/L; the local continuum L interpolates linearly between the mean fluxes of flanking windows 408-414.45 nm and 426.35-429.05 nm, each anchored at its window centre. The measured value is 0.144 nm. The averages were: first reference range 16.8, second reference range 17.7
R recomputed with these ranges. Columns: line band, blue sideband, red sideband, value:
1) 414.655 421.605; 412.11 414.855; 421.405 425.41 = 0.189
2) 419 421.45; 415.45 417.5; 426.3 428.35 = 0.065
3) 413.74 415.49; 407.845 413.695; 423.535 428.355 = 0.137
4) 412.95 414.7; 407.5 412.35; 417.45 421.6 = 0.083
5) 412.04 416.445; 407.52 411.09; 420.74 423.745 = 0.171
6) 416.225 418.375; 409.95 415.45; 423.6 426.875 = 0.140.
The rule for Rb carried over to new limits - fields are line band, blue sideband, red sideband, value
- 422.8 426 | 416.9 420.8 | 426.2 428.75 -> -0.01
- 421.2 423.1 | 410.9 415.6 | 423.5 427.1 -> 0.05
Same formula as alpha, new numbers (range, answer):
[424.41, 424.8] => 18.7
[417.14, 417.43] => 14.5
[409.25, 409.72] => 15.8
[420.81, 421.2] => 16.9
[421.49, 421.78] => 18.5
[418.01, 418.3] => 16.6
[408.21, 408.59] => 17.2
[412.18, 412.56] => 17.6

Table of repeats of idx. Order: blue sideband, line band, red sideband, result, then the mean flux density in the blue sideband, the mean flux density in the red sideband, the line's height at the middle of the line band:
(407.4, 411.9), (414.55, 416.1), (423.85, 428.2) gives 0.11 nm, 16.9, 18.4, 17.4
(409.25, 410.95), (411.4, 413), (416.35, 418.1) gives -0.10 nm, 16.1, 15.8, 16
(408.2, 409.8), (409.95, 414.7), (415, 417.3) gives 0.16 nm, 17.6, 16.4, 17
